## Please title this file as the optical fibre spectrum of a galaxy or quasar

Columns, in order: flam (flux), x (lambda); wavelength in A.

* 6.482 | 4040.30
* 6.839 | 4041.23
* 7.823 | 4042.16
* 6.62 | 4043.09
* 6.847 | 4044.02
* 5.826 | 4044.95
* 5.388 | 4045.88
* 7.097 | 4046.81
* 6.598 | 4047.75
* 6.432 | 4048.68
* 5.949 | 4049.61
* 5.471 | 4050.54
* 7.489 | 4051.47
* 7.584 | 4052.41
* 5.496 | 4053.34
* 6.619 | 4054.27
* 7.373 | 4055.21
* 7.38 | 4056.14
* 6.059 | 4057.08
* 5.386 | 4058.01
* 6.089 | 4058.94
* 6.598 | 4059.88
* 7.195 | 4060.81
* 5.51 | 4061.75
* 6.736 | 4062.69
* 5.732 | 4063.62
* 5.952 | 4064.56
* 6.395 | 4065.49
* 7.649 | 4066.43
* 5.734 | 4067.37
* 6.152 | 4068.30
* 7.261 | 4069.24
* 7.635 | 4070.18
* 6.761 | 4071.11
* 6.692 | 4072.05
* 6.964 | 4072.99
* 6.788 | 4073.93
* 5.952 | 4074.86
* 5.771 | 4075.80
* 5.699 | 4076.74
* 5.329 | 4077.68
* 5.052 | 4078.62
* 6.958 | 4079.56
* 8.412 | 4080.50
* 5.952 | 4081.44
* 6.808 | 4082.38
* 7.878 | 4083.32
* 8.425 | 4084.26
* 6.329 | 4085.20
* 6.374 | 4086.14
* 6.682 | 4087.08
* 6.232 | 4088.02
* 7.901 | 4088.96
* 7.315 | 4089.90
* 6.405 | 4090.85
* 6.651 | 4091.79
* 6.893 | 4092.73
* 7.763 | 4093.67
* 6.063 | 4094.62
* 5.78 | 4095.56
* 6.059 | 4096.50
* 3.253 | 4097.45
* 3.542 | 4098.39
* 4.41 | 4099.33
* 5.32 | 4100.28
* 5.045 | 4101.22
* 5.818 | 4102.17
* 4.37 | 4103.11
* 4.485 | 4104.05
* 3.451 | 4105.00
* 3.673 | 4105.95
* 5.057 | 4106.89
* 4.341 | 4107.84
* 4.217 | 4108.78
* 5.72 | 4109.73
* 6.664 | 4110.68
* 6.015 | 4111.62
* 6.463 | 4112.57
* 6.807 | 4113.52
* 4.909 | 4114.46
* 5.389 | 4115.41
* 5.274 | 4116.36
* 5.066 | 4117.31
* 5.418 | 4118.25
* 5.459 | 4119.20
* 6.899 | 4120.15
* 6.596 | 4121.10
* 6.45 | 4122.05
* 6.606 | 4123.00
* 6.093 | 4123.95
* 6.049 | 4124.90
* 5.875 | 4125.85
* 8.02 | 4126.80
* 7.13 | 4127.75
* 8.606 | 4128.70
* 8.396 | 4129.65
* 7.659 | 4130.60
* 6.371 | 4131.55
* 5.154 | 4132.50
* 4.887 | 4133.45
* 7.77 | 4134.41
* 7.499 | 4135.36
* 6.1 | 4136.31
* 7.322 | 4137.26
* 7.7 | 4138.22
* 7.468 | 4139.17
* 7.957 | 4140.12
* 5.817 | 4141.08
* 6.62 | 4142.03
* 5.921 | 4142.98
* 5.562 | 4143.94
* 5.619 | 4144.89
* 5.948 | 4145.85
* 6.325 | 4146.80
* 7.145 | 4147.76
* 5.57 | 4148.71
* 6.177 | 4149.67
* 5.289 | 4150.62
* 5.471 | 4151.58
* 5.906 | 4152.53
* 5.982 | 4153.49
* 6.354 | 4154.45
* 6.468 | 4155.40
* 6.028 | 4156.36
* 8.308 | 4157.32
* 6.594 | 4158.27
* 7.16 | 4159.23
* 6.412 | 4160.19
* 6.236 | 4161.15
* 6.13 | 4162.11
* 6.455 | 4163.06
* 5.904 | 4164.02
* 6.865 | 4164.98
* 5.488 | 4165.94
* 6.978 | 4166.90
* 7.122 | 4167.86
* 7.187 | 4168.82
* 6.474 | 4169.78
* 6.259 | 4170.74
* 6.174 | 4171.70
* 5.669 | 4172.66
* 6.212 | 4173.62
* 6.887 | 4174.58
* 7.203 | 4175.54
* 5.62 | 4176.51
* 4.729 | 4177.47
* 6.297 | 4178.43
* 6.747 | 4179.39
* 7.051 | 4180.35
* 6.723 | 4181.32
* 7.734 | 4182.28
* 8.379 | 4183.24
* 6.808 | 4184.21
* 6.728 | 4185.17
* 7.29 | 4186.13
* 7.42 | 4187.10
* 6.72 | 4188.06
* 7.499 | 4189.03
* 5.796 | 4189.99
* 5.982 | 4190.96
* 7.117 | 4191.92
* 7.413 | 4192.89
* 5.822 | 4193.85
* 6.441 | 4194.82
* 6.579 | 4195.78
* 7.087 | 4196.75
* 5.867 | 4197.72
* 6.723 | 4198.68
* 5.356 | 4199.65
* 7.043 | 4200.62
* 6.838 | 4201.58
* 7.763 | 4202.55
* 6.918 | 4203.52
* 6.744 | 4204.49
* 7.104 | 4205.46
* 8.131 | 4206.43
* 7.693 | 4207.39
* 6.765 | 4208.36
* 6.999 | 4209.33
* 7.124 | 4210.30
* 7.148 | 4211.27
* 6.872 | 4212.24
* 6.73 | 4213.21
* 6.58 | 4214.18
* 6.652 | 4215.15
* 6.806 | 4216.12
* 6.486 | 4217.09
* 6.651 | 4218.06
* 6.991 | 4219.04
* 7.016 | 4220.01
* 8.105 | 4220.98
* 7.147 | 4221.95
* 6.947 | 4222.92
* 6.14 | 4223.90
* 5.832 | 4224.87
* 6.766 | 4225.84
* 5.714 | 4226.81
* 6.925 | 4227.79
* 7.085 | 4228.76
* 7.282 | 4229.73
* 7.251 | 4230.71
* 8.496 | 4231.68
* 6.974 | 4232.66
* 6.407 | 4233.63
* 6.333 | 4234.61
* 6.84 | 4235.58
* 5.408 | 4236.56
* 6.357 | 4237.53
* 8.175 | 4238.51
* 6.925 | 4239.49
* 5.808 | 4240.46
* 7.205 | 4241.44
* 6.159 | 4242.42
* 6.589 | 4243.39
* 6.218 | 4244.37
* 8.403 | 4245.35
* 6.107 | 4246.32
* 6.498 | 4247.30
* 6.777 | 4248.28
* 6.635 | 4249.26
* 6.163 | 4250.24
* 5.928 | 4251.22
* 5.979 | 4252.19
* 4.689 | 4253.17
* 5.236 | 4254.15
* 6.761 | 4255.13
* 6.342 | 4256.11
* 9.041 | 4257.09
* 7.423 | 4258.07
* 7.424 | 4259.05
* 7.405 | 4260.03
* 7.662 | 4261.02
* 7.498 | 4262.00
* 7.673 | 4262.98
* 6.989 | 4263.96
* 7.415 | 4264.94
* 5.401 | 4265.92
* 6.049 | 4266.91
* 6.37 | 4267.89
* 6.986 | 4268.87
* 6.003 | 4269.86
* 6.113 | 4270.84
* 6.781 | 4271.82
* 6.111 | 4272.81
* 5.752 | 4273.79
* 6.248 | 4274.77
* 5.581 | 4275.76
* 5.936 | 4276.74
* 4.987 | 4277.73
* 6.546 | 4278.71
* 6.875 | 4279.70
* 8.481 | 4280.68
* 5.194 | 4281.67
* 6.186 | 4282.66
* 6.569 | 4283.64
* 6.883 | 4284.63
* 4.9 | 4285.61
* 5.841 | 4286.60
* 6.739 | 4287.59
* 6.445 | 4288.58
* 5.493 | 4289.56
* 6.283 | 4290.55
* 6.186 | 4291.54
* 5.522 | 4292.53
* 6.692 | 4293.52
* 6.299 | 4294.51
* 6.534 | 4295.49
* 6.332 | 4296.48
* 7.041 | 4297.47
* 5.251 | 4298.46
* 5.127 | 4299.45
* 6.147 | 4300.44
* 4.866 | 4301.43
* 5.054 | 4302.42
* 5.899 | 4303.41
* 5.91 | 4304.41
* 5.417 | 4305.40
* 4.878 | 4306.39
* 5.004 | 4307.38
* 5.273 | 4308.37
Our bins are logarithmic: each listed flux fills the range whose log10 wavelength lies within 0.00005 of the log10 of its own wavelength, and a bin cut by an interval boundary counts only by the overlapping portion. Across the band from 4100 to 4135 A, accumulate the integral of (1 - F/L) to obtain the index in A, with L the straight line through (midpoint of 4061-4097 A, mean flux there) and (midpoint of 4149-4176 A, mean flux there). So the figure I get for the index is 3.3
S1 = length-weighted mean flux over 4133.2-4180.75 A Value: 6.43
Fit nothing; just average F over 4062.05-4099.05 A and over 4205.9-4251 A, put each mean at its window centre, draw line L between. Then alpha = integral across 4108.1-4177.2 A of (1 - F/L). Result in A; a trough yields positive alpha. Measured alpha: 2.4 A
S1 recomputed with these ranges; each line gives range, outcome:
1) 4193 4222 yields 6.88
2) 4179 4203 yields 6.84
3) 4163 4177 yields 6.43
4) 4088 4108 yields 5.44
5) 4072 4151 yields 6.16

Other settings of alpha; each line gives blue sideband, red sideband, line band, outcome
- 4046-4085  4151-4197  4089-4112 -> 4.1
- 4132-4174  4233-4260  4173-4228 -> -2.4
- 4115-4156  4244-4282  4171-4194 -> -0.8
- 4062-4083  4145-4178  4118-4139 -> -1.3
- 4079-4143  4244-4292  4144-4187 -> -1.1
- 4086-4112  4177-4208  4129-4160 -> -1.8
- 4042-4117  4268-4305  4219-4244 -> -2.8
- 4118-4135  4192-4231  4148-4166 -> 1.2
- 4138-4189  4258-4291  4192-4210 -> -1.0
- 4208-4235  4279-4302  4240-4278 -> -0.3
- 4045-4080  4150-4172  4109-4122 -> 1.0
